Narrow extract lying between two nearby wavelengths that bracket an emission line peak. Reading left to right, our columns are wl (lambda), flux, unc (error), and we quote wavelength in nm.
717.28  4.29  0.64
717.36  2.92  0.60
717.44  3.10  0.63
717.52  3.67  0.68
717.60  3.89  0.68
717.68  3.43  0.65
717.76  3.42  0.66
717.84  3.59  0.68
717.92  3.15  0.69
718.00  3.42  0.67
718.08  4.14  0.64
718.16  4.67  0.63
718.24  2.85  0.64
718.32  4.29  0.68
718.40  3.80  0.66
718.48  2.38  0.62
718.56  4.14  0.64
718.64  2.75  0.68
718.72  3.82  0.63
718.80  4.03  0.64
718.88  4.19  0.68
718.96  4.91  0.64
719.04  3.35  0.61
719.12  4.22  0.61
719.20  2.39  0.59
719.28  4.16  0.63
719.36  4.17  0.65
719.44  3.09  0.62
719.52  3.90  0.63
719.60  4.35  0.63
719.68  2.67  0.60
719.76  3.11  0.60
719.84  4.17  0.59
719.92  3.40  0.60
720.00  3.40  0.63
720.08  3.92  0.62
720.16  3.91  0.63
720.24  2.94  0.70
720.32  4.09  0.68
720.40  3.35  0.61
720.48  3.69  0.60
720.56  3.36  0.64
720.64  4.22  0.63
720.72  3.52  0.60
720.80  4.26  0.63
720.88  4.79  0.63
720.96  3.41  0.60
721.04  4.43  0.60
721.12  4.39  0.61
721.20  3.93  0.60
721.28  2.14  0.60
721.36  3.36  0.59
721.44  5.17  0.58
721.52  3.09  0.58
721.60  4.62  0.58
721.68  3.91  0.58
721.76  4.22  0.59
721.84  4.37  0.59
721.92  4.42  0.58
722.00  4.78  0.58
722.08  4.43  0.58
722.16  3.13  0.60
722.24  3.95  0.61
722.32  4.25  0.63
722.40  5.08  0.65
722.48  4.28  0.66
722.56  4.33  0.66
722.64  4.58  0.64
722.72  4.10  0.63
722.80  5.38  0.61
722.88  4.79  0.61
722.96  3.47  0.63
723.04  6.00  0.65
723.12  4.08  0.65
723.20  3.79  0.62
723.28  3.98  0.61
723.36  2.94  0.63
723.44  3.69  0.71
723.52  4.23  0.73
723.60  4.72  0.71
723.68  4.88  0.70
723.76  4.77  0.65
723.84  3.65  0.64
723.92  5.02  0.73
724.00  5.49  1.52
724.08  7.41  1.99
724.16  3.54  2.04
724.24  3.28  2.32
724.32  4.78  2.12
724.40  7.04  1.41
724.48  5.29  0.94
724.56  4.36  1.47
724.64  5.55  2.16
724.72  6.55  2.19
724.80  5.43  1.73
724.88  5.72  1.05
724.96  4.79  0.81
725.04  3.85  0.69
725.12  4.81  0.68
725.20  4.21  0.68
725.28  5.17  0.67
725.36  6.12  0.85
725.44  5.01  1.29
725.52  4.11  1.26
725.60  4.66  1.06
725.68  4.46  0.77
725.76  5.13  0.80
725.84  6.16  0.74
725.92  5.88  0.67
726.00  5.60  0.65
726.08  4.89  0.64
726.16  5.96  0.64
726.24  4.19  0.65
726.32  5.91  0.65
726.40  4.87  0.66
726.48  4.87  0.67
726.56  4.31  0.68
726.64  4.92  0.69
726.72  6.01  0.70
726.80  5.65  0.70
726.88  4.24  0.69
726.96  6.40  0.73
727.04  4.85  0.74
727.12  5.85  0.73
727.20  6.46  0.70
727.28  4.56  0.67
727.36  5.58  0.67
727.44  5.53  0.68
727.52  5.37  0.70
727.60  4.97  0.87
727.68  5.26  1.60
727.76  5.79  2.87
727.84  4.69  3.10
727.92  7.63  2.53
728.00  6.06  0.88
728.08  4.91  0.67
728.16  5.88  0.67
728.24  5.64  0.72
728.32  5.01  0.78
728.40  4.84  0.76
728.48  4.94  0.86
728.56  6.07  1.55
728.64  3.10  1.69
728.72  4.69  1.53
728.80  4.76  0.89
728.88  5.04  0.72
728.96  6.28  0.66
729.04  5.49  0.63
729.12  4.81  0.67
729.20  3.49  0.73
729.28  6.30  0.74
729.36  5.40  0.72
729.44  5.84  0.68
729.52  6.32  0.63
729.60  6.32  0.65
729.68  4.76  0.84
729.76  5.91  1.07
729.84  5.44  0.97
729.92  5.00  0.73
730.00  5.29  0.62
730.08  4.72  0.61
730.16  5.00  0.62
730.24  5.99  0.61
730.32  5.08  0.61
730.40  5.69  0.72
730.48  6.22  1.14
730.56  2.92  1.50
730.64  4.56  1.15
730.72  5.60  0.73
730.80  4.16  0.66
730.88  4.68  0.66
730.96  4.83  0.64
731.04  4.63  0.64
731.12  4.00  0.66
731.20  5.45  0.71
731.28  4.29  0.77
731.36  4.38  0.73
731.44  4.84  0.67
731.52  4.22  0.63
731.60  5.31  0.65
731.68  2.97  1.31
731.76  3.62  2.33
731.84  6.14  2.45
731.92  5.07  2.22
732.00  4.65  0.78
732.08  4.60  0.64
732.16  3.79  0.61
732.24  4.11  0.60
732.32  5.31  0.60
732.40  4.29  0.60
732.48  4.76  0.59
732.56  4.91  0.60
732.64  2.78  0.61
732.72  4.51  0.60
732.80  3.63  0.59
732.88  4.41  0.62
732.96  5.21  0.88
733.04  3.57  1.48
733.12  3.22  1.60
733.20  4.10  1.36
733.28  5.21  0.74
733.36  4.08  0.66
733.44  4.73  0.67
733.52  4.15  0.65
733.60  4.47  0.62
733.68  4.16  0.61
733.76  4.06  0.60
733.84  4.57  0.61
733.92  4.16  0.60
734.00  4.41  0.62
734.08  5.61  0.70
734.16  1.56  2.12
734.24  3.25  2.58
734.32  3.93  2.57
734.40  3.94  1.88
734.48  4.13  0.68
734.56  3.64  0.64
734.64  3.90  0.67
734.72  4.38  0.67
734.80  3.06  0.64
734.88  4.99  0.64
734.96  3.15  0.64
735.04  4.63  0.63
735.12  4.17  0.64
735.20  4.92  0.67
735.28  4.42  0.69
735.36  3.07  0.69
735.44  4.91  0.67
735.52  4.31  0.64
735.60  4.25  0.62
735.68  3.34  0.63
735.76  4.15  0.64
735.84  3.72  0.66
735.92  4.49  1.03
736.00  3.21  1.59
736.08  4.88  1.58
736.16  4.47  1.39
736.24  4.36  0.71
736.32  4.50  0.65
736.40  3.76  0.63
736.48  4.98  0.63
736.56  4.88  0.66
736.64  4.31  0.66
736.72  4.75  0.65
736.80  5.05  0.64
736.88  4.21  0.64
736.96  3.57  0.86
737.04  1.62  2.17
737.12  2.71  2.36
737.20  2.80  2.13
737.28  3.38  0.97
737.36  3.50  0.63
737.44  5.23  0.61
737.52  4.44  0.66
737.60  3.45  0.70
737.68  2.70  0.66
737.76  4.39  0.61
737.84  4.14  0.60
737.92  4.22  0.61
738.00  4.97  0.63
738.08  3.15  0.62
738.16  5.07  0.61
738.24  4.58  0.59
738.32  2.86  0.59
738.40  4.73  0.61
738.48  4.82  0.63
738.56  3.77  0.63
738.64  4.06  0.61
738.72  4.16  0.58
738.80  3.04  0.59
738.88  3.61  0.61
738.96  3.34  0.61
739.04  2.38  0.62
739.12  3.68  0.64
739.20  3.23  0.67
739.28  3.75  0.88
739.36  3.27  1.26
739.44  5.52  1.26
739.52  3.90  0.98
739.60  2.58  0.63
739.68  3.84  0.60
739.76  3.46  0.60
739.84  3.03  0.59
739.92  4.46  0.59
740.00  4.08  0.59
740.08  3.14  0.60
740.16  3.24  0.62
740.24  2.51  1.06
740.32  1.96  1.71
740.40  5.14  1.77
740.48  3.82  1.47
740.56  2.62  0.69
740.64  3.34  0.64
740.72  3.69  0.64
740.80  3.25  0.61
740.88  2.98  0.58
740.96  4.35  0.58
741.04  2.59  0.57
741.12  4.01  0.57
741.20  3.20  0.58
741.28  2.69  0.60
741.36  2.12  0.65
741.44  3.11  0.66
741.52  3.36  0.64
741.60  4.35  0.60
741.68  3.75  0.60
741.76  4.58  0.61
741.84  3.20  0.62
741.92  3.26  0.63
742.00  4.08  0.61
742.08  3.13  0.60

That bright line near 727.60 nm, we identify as Mg II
